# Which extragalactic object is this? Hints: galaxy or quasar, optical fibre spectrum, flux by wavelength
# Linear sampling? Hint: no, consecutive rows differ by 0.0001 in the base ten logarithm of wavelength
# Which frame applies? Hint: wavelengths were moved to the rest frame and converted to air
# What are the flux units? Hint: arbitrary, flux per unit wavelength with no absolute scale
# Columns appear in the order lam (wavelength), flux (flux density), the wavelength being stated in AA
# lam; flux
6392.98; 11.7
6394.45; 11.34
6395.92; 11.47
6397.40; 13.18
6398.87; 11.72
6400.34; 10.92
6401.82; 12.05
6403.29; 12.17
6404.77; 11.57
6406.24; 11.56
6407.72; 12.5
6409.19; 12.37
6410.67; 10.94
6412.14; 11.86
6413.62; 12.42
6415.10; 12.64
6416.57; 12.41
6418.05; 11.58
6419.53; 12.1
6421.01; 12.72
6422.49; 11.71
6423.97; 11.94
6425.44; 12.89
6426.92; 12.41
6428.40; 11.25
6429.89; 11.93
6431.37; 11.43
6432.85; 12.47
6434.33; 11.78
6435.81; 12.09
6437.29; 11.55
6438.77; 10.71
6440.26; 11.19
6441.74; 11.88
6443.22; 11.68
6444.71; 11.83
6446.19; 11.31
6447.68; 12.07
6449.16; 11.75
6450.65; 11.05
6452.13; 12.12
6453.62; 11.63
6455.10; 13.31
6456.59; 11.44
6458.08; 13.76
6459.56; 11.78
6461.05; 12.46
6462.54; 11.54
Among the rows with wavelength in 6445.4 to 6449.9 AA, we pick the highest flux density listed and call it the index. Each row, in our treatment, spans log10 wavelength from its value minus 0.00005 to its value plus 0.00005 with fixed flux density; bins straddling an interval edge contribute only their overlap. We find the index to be 12.07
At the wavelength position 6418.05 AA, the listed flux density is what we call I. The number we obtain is 11.58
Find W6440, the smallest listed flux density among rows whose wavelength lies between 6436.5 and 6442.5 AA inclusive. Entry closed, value 10.71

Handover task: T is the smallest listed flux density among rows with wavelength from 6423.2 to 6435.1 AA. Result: 11.25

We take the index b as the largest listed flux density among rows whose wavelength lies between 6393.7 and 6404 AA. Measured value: 13.18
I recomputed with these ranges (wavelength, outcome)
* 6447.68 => 12.07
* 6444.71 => 11.83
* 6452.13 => 12.12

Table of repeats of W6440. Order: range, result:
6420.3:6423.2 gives 11.71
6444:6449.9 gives 11.31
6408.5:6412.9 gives 10.94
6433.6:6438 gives 11.55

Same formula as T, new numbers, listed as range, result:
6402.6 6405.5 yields 11.57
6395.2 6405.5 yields 10.92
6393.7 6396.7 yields 11.34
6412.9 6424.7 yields 11.58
